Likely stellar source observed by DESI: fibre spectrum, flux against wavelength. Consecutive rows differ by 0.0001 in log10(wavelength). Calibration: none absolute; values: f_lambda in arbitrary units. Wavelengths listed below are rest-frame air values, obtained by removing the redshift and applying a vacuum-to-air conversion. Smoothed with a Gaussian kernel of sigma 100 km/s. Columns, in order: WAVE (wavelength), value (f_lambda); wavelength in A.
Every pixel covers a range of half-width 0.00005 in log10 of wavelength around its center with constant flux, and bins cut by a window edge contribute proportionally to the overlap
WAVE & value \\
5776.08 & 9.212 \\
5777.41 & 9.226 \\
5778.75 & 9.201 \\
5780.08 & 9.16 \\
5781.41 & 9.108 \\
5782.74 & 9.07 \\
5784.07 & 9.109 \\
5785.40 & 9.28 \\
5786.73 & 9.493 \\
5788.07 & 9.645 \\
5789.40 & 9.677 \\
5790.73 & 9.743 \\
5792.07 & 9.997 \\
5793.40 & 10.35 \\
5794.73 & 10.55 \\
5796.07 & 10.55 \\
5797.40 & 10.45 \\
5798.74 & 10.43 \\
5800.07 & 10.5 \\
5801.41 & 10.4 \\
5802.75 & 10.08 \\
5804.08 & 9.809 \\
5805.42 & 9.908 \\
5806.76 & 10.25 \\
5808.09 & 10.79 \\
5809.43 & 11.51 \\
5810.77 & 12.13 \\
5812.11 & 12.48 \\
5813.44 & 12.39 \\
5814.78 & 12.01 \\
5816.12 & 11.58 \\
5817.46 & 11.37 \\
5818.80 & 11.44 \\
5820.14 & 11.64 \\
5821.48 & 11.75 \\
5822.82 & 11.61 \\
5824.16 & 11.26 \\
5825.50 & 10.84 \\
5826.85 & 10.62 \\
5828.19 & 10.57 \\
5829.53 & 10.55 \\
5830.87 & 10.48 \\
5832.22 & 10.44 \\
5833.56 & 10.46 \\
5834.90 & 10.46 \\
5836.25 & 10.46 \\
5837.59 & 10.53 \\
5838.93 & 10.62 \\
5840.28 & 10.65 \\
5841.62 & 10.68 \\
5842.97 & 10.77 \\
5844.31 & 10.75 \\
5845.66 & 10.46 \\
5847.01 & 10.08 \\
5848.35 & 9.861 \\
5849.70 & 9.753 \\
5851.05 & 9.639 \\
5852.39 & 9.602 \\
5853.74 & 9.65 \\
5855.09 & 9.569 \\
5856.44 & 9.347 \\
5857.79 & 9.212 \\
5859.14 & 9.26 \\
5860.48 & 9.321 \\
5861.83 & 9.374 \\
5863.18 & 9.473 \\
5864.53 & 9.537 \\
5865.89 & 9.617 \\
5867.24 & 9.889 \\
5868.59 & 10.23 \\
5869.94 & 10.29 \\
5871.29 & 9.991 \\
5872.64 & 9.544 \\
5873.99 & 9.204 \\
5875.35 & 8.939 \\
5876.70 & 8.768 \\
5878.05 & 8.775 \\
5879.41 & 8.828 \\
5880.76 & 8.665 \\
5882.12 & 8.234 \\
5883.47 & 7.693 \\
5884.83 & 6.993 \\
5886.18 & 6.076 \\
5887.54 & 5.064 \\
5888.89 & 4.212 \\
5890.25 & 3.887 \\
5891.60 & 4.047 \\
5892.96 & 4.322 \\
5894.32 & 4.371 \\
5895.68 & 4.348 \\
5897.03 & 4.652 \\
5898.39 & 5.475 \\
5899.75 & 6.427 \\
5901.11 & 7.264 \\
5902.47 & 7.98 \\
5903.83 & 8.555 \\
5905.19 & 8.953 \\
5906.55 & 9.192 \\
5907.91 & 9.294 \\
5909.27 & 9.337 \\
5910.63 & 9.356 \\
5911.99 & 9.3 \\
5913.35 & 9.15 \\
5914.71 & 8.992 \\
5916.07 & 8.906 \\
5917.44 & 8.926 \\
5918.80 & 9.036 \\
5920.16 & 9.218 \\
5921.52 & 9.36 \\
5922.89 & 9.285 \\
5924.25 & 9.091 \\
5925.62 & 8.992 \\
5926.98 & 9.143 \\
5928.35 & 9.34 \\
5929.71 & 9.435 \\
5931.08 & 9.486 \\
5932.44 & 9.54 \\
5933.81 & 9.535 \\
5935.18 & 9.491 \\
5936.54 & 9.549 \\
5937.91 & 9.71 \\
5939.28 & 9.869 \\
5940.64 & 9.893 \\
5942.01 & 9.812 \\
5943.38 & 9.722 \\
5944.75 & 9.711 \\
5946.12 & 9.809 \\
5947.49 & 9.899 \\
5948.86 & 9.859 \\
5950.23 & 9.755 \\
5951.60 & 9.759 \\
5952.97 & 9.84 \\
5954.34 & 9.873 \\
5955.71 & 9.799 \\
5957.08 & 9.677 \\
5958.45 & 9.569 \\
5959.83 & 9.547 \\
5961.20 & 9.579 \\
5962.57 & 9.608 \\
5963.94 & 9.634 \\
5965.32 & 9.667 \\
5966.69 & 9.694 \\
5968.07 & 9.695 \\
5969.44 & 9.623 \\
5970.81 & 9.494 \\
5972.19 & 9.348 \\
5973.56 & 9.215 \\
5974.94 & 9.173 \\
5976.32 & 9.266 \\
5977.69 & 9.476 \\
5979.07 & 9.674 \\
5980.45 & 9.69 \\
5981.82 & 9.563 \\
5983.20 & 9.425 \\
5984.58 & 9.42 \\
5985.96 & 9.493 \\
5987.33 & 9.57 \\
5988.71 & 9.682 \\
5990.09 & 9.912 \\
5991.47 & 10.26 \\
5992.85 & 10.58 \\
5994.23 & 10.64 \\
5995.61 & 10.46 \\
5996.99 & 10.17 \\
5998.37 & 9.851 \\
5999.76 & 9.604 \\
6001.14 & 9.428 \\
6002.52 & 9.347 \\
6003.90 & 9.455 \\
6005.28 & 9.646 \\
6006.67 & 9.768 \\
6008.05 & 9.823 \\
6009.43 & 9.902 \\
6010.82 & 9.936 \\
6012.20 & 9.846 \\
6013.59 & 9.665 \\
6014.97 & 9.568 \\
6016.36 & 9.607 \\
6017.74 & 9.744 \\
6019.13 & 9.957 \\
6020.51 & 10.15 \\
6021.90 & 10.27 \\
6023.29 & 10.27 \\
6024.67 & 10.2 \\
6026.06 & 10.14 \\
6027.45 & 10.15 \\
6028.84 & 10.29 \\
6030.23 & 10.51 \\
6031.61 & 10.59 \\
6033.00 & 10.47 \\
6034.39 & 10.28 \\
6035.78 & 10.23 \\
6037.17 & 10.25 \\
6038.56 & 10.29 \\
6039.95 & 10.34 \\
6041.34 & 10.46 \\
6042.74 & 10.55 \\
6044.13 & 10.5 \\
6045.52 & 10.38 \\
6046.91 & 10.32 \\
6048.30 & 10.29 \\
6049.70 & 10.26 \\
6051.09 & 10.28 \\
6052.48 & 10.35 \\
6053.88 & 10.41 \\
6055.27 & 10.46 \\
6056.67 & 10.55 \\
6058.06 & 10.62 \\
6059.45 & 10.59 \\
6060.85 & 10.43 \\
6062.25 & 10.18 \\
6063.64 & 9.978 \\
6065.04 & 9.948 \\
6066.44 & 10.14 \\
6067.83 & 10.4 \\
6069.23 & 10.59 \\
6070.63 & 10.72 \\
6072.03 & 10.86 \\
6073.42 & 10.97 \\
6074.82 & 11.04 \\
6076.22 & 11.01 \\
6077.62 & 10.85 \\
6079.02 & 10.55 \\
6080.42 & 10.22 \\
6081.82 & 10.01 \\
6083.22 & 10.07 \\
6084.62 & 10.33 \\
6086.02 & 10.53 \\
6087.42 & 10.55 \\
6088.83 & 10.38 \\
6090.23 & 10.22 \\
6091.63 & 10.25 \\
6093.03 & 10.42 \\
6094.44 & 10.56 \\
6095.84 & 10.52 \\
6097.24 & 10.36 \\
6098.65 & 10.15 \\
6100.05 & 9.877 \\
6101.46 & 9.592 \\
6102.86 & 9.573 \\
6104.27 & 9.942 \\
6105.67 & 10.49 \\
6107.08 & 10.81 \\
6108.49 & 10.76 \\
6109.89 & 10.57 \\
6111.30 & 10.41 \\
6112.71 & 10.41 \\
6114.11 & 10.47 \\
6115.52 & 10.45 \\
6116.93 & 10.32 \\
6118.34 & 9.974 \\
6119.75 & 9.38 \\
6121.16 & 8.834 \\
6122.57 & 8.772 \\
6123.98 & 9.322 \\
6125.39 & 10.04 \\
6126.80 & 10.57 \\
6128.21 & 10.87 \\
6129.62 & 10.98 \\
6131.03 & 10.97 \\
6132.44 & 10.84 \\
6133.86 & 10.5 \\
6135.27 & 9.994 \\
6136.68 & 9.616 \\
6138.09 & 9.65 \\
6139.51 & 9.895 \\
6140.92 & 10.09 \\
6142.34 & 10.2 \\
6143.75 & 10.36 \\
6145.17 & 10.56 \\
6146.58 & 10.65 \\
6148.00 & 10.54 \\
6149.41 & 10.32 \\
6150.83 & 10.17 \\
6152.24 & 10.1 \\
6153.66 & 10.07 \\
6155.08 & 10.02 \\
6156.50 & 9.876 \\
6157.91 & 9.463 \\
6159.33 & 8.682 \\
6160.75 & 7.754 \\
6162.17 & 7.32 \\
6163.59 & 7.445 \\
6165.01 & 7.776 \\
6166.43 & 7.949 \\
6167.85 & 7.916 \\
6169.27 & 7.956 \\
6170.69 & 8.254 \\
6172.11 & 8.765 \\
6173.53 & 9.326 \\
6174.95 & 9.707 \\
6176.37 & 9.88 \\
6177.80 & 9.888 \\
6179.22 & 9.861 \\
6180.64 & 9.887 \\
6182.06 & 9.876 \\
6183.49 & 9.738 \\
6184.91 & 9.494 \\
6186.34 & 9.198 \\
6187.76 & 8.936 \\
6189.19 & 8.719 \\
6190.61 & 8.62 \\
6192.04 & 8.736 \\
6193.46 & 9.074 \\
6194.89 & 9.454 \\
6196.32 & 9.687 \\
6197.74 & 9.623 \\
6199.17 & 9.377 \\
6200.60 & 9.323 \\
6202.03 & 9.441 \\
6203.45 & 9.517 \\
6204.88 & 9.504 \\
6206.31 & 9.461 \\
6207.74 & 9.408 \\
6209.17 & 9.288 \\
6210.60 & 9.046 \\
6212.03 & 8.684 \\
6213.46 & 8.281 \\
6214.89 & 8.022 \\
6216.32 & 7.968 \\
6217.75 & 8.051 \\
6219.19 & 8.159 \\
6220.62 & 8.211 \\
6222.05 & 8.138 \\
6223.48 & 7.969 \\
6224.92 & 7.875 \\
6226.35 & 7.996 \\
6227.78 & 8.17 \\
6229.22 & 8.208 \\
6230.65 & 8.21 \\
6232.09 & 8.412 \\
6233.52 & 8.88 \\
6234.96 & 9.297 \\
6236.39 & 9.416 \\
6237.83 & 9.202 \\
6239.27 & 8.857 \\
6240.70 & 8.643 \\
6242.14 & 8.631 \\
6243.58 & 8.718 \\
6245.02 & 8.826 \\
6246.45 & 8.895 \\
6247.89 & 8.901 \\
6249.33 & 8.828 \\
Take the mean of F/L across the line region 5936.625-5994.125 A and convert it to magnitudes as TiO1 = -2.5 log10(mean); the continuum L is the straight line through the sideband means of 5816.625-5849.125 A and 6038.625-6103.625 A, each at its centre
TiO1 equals 0.09 mag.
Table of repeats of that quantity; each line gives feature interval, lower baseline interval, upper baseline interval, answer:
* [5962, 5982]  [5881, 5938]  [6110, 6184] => -0.14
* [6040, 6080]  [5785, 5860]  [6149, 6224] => -0.10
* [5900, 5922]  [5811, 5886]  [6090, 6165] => 0.14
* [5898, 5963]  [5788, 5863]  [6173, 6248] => 0.09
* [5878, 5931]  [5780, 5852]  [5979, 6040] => 0.31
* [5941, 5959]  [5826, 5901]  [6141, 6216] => -0.11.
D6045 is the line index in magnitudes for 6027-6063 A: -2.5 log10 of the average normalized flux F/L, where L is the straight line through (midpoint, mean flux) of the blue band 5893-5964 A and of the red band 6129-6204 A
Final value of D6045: -0.13 mag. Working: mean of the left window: 8.92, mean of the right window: 9.47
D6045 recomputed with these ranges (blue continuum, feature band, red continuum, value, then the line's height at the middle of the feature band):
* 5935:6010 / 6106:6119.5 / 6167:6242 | -0.13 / 9.23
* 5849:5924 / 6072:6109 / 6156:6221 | -0.19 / 8.71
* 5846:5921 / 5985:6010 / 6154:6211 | -0.15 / 8.6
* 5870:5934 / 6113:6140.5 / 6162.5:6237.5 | -0.17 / 8.63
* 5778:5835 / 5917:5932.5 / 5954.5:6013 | 0.08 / 9.98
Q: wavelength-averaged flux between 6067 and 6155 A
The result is 10.3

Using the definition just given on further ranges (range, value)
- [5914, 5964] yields 9.52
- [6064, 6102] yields 10.4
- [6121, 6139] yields 10.1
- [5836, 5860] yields 10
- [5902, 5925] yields 9.06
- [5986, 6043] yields 10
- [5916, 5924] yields 9.14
